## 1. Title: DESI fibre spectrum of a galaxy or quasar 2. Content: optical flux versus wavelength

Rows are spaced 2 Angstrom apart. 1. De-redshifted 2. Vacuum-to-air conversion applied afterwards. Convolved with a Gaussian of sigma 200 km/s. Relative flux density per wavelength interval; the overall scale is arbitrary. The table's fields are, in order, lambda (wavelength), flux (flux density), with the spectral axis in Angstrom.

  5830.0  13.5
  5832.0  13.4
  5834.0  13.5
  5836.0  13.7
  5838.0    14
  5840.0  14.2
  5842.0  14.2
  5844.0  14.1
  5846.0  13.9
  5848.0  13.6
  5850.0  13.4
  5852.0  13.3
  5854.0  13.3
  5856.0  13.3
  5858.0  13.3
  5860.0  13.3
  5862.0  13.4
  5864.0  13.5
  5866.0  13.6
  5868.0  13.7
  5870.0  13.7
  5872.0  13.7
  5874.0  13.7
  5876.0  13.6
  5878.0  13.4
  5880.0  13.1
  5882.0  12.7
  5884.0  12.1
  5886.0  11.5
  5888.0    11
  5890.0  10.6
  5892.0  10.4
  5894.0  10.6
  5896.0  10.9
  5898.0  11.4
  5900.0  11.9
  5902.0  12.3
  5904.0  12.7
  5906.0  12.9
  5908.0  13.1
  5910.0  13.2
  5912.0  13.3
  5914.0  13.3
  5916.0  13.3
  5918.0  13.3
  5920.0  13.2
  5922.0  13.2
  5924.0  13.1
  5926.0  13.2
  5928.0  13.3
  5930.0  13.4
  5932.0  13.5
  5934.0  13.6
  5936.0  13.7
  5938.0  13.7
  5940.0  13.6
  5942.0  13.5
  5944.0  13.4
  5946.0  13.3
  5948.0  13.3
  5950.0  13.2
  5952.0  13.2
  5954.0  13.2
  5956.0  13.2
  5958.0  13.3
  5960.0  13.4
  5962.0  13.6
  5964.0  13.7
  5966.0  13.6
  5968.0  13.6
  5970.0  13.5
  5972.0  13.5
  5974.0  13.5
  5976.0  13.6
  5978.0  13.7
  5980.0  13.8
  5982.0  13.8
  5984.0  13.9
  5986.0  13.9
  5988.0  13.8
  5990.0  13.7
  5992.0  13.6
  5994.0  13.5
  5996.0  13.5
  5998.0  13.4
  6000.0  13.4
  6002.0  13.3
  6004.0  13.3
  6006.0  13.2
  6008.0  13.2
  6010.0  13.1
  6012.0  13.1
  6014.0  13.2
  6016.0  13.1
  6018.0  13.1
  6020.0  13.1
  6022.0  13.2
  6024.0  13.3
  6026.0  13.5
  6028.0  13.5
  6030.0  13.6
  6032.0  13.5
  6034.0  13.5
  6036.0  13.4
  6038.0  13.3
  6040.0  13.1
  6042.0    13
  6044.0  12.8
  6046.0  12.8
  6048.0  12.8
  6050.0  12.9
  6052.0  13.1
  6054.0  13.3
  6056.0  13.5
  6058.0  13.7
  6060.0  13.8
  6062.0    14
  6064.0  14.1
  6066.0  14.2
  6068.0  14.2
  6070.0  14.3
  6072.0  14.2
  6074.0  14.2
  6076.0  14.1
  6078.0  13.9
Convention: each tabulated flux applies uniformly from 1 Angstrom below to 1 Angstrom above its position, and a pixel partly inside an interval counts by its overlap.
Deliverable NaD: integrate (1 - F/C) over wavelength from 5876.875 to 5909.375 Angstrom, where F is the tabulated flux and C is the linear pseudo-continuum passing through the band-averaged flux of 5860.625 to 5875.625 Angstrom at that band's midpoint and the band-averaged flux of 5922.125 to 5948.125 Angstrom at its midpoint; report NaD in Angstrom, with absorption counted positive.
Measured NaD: 3.9 Angstrom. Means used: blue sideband 13.6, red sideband 13.4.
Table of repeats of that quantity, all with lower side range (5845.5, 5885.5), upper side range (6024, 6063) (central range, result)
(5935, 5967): -0.2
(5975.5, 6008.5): -0.6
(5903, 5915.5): 0.2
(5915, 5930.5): 0.1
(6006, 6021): 0.2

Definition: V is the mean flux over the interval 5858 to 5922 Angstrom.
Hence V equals 12.7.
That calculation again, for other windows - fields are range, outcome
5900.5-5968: 13.3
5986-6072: 13.4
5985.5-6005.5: 13.5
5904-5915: 13.1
